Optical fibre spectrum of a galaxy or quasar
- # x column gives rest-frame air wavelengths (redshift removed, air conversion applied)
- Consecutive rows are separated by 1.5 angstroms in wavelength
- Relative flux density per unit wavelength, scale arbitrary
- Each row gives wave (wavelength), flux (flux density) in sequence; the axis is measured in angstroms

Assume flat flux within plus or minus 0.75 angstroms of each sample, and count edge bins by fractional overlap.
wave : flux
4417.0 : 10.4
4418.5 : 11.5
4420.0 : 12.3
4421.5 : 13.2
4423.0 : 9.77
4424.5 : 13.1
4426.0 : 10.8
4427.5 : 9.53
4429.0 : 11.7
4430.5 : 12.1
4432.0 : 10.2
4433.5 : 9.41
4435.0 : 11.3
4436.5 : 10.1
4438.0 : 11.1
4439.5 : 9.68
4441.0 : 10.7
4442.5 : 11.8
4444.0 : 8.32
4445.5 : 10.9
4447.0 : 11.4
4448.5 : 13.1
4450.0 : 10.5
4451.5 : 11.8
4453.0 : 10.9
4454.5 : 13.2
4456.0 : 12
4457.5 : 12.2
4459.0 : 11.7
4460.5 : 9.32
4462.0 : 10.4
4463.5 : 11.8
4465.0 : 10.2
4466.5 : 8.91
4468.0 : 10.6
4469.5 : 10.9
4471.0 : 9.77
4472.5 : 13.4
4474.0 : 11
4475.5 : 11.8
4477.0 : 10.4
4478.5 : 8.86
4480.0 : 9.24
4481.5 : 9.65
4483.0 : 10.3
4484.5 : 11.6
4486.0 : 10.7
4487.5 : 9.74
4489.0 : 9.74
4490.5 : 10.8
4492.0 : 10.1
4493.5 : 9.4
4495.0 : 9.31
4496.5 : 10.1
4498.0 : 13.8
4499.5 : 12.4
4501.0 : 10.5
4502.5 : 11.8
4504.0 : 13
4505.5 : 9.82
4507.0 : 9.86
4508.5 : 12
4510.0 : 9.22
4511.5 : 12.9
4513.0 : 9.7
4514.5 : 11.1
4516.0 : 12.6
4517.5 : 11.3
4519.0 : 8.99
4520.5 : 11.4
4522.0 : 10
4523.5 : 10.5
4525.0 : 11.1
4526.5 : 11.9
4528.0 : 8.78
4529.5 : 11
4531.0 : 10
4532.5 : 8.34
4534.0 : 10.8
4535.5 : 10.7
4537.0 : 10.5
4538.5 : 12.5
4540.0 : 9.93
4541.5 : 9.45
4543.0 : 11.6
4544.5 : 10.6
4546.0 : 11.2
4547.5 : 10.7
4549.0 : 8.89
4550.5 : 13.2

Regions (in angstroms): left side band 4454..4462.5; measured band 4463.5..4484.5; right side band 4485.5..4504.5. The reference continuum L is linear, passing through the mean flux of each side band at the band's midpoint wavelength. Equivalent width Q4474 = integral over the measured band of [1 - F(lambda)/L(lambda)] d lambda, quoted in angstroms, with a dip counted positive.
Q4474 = 1.3 angstroms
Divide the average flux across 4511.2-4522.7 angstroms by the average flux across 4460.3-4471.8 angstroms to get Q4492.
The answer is 1.06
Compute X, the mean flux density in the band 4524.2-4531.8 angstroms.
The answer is 10.5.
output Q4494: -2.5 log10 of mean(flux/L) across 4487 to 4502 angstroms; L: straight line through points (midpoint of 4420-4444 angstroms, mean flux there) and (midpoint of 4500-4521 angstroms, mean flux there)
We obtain 0.04 mag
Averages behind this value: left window 10.9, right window 11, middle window 10.6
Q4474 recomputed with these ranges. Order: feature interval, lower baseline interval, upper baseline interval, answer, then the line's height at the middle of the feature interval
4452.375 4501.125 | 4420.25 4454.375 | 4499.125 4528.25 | 1.1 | 11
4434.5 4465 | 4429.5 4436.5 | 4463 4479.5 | -1.1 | 10.7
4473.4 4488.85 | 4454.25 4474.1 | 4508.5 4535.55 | 0.9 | 10.9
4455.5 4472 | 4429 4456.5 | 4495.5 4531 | 0.4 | 11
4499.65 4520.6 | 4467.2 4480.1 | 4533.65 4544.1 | -0.6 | 10.8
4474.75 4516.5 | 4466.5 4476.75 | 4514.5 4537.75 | 0.4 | 10.8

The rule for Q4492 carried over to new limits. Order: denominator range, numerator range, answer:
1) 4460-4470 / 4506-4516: 1.06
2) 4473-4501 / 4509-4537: 1.01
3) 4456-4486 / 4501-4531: 1.02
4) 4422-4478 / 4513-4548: 0.97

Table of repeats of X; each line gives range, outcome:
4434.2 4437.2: 10.7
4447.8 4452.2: 11.8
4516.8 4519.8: 10.1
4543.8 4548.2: 10.8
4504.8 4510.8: 10.3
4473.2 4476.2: 11.4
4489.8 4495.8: 9.9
